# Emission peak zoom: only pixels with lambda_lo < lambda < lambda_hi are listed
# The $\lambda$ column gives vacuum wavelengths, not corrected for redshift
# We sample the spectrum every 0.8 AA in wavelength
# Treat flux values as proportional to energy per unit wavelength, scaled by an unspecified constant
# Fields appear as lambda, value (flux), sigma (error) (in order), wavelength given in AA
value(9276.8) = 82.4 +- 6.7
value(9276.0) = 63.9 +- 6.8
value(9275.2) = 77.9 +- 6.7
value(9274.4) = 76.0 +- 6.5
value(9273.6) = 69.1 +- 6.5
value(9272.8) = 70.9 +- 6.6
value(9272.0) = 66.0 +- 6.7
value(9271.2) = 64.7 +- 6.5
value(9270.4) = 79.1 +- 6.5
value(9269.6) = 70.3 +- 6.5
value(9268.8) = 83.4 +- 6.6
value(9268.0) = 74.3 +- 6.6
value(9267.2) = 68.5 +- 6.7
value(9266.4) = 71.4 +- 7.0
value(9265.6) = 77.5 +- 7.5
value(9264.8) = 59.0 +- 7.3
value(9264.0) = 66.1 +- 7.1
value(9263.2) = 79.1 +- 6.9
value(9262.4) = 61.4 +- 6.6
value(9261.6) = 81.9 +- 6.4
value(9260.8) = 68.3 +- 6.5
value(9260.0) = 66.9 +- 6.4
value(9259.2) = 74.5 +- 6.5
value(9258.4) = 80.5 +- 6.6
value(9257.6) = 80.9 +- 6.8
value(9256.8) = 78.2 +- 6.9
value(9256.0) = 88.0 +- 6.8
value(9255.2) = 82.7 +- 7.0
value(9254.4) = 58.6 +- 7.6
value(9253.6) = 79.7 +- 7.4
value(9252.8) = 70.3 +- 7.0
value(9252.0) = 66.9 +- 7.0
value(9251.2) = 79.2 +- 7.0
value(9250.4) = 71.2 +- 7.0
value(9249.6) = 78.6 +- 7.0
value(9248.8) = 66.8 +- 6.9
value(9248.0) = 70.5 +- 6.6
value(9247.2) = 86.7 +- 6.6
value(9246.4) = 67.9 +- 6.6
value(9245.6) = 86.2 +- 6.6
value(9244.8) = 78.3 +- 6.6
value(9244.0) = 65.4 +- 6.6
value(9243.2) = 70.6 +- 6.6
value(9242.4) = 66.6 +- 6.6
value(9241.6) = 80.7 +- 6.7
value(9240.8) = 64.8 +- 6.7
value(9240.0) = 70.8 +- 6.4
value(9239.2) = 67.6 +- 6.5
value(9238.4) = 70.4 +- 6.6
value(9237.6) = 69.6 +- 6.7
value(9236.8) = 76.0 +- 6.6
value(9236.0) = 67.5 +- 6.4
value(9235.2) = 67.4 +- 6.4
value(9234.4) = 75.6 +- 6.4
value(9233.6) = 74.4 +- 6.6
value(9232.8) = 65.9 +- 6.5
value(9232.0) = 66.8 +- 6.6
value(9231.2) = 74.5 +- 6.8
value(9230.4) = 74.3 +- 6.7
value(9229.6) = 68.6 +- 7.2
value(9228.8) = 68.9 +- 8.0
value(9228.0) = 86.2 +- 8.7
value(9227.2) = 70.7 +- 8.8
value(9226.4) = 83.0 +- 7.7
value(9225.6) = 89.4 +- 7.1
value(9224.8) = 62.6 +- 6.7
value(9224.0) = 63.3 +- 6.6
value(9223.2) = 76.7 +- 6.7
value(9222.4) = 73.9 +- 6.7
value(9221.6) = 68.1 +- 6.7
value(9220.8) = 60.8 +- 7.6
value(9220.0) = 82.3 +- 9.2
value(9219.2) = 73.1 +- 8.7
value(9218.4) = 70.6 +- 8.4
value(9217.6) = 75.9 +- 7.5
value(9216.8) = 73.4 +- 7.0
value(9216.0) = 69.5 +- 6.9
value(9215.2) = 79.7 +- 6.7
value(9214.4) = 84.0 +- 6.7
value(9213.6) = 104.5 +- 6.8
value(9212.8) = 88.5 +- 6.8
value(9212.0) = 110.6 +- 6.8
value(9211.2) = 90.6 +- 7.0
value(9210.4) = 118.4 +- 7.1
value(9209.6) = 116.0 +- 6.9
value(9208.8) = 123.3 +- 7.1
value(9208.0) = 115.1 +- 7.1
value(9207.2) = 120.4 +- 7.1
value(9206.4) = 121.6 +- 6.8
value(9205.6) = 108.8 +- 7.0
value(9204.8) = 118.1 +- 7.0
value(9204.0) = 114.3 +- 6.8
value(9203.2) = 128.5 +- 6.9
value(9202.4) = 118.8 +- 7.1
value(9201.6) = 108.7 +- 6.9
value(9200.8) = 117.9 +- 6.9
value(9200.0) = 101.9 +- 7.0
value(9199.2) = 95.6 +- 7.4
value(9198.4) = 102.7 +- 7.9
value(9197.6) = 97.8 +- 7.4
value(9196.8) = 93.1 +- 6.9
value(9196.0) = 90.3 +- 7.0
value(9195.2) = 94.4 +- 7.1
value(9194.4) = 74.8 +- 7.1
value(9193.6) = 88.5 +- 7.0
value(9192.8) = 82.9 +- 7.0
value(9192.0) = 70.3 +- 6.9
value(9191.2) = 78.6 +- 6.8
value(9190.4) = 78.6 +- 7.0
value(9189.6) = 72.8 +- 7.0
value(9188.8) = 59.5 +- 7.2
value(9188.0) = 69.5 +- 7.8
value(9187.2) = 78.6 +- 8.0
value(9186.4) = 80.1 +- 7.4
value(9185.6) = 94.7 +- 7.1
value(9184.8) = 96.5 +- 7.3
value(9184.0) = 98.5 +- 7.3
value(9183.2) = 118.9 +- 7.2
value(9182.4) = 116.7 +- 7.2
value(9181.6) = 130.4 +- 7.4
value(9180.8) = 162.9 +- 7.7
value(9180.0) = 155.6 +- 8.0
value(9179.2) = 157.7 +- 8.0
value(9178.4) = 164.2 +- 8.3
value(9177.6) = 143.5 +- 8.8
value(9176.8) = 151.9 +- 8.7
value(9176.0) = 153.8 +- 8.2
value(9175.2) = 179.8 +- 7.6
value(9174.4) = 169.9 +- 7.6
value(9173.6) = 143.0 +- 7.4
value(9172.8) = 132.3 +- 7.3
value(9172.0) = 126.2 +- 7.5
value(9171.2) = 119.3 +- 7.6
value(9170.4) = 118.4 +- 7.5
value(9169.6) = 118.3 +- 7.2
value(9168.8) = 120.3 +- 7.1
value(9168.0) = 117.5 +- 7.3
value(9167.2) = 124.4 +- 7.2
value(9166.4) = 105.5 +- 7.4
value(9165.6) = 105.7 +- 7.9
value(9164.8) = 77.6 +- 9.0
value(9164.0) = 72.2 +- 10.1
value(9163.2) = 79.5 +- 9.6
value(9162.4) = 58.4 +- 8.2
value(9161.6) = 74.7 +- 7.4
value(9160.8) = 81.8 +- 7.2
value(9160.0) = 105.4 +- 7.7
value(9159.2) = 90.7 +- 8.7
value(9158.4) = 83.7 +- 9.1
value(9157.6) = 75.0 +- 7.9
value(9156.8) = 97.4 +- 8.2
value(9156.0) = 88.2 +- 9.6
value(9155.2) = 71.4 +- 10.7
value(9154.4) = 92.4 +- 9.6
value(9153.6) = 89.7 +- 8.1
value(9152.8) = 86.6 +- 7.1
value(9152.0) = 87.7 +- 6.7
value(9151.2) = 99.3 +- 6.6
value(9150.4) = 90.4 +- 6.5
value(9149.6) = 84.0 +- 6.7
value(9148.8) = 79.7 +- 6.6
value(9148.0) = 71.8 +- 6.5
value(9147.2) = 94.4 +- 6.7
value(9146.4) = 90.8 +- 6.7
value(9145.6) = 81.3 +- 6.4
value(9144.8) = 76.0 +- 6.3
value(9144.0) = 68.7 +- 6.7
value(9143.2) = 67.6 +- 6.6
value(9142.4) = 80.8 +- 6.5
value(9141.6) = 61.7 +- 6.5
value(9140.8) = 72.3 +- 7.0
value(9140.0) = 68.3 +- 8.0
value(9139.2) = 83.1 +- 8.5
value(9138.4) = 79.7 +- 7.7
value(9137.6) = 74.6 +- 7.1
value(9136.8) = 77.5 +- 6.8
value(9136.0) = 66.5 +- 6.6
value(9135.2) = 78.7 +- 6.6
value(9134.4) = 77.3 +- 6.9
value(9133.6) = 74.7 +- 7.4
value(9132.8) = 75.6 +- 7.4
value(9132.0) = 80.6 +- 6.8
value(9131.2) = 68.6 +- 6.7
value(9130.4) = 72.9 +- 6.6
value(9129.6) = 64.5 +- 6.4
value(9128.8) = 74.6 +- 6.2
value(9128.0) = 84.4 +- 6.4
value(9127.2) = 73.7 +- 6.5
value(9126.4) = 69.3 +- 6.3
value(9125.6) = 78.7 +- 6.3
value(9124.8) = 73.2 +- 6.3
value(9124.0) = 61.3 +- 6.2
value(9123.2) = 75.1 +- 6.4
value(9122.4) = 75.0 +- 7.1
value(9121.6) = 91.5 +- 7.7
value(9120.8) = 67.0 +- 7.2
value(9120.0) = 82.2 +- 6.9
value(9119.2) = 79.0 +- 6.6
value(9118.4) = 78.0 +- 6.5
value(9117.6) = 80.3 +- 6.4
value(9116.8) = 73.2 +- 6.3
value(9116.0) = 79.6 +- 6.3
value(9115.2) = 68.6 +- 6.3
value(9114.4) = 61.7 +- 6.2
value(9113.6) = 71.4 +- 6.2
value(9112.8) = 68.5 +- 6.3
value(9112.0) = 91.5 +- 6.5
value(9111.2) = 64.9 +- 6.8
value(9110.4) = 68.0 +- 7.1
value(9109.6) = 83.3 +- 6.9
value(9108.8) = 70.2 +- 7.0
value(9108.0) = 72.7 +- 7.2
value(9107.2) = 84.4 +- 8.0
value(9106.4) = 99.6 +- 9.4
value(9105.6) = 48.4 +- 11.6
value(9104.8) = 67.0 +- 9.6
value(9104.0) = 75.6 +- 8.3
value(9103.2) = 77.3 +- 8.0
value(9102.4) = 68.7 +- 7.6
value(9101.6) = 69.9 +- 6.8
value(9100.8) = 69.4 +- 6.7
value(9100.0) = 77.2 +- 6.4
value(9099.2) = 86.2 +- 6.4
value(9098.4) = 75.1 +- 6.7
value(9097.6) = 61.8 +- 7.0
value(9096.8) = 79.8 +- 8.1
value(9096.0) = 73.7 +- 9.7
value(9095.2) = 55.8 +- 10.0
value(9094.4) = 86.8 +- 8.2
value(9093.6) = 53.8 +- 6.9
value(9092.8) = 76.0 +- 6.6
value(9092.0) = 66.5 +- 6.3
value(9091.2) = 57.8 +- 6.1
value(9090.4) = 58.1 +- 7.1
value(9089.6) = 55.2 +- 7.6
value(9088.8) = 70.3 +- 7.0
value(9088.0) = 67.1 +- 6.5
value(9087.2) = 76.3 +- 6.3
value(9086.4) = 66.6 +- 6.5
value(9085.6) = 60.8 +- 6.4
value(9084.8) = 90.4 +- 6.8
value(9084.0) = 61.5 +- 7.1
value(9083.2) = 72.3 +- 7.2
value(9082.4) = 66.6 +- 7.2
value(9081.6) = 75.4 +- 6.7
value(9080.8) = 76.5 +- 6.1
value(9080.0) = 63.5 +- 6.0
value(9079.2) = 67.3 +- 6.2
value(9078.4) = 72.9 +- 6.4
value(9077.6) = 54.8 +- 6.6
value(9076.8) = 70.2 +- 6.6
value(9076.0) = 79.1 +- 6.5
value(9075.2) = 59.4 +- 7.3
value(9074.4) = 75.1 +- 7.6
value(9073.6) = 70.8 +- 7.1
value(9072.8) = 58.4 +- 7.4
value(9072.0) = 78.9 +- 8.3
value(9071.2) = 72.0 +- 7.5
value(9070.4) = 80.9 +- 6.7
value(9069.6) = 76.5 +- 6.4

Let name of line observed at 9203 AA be [N II]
